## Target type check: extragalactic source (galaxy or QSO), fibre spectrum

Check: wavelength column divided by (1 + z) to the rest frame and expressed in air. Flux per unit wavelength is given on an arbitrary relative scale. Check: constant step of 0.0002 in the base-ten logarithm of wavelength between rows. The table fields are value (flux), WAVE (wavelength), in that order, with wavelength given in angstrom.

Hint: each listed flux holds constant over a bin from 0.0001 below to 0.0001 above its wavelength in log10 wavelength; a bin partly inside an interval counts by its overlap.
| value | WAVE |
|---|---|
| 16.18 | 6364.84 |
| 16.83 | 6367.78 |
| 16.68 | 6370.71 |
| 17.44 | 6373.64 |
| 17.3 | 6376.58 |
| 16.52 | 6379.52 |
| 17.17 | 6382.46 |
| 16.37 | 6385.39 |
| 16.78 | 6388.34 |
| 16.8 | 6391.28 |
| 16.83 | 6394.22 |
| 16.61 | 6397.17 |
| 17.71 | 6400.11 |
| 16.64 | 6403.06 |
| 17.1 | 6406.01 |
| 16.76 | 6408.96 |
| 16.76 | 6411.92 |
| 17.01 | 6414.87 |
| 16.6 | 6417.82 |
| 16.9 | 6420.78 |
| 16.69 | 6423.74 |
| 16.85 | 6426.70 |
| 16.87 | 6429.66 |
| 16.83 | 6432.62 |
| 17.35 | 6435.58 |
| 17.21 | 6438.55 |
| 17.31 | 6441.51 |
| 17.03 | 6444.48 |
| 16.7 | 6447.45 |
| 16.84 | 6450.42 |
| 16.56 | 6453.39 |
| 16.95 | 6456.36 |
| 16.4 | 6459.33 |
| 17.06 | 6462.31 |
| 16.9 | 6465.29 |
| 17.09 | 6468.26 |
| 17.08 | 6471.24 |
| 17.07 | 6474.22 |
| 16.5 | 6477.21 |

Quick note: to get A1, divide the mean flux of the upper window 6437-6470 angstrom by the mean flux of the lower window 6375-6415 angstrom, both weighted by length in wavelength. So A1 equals 1.00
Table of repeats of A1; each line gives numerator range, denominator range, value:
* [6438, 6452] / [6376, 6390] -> 1.01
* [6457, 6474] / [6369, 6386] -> 1.00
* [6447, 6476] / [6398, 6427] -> 1.00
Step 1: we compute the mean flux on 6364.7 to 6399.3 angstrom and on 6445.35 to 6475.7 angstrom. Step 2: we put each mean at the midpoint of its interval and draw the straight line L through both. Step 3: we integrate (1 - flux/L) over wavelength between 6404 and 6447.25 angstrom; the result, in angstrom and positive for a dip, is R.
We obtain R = -0.2 angstrom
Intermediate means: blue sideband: 16.8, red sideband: 16.9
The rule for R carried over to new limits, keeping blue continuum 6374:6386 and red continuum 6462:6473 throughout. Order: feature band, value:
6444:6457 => 0.2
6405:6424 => 0.2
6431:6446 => -0.1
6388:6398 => 0.1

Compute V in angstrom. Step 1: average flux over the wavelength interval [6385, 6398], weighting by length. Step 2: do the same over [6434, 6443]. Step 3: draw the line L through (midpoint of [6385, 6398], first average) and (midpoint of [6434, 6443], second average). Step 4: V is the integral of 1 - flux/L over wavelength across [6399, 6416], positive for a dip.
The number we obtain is -0.1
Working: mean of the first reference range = 16.7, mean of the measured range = 17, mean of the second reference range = 17.3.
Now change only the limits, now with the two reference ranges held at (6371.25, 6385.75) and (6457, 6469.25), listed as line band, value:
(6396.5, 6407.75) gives -0.05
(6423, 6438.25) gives -0.03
